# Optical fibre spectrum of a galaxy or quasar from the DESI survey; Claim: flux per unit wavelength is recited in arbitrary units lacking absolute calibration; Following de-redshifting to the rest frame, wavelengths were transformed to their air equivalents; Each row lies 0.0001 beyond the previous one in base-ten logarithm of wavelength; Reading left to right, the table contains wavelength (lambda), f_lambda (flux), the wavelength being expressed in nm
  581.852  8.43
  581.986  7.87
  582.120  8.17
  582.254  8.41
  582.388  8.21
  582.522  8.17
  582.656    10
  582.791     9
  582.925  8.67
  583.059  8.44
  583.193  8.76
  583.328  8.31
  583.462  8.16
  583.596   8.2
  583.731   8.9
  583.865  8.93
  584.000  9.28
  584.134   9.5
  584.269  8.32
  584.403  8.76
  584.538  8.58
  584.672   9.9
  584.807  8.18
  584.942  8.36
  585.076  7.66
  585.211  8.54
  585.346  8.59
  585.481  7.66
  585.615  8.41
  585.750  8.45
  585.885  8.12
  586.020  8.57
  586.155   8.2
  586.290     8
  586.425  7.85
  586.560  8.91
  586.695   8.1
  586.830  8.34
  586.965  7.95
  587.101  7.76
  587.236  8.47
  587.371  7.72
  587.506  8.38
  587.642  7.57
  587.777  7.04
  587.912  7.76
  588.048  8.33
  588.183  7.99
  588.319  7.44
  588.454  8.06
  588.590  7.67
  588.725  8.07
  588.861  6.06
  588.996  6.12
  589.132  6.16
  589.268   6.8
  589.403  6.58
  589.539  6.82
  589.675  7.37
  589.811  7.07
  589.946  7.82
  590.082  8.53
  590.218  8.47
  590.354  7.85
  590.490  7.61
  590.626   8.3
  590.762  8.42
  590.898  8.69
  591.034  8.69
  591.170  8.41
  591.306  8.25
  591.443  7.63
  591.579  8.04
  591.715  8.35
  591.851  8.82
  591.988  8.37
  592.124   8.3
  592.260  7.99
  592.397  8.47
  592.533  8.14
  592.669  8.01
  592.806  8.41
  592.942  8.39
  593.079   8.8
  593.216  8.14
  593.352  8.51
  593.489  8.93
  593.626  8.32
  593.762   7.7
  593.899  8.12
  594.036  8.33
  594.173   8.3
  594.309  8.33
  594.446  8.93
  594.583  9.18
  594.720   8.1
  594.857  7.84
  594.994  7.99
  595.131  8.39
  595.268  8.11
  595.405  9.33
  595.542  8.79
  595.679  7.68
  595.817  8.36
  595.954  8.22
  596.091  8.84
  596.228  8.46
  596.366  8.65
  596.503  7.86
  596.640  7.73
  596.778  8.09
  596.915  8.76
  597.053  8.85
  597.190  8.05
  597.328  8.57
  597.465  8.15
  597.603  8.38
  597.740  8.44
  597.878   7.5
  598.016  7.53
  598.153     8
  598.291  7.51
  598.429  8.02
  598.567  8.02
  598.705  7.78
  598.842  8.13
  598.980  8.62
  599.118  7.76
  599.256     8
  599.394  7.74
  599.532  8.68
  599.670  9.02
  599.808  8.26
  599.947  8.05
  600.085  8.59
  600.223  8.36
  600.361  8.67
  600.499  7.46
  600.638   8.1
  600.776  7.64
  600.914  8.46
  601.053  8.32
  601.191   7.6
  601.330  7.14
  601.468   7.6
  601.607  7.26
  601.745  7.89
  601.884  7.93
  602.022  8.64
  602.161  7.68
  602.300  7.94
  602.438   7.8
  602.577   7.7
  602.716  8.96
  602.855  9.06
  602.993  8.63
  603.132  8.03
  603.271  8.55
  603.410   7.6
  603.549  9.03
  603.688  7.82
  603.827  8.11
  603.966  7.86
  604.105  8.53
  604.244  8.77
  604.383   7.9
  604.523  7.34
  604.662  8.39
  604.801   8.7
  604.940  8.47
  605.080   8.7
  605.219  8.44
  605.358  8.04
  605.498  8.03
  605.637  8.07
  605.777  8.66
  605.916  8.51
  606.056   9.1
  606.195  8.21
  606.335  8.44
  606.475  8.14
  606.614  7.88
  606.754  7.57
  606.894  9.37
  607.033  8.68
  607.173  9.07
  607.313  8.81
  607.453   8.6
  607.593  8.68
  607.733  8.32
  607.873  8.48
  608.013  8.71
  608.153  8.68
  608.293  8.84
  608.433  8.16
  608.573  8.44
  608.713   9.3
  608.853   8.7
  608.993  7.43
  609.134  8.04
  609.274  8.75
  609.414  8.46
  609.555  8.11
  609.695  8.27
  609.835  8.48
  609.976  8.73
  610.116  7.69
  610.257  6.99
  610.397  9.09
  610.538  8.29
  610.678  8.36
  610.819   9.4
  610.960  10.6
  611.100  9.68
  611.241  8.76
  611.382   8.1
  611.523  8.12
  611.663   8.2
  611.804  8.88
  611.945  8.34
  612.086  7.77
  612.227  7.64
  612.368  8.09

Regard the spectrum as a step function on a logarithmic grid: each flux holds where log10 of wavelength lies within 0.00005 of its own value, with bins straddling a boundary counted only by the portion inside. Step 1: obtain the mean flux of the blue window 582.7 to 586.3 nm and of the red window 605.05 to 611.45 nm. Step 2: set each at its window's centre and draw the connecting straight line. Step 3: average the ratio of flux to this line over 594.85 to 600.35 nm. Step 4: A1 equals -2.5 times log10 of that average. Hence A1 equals 0.04 mag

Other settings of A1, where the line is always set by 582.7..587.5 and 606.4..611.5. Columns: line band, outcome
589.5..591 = 0.07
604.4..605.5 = 0.04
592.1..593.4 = 0.02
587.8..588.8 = 0.08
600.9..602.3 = 0.09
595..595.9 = 0.01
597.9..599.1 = 0.08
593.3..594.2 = 0.02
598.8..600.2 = 0.03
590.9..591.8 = 0.03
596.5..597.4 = 0.02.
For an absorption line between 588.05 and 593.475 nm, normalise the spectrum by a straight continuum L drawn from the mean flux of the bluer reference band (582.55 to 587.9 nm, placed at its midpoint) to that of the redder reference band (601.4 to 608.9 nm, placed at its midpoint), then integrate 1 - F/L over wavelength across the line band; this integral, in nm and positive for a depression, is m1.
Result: 0.32 nm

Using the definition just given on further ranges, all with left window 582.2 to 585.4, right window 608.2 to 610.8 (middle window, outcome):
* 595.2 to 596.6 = 0.017 nm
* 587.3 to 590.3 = 0.402 nm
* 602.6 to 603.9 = 0.007 nm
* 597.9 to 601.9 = 0.225 nm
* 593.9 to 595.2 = 0.026 nm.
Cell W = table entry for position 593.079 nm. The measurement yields 8.8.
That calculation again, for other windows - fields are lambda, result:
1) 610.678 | 8.36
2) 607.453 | 8.6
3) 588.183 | 7.99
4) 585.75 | 8.45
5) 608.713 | 9.3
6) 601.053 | 8.32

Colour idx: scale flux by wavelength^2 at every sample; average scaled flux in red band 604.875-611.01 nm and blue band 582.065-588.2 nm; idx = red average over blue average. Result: 1.09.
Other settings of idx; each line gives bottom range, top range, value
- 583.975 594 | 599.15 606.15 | 1.06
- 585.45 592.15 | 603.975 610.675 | 1.13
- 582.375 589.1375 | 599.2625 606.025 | 1.05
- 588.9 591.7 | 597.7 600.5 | 1.09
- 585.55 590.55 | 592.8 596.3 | 1.11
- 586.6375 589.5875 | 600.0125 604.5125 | 1.13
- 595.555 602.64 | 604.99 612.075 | 1.08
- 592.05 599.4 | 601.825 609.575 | 1.05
